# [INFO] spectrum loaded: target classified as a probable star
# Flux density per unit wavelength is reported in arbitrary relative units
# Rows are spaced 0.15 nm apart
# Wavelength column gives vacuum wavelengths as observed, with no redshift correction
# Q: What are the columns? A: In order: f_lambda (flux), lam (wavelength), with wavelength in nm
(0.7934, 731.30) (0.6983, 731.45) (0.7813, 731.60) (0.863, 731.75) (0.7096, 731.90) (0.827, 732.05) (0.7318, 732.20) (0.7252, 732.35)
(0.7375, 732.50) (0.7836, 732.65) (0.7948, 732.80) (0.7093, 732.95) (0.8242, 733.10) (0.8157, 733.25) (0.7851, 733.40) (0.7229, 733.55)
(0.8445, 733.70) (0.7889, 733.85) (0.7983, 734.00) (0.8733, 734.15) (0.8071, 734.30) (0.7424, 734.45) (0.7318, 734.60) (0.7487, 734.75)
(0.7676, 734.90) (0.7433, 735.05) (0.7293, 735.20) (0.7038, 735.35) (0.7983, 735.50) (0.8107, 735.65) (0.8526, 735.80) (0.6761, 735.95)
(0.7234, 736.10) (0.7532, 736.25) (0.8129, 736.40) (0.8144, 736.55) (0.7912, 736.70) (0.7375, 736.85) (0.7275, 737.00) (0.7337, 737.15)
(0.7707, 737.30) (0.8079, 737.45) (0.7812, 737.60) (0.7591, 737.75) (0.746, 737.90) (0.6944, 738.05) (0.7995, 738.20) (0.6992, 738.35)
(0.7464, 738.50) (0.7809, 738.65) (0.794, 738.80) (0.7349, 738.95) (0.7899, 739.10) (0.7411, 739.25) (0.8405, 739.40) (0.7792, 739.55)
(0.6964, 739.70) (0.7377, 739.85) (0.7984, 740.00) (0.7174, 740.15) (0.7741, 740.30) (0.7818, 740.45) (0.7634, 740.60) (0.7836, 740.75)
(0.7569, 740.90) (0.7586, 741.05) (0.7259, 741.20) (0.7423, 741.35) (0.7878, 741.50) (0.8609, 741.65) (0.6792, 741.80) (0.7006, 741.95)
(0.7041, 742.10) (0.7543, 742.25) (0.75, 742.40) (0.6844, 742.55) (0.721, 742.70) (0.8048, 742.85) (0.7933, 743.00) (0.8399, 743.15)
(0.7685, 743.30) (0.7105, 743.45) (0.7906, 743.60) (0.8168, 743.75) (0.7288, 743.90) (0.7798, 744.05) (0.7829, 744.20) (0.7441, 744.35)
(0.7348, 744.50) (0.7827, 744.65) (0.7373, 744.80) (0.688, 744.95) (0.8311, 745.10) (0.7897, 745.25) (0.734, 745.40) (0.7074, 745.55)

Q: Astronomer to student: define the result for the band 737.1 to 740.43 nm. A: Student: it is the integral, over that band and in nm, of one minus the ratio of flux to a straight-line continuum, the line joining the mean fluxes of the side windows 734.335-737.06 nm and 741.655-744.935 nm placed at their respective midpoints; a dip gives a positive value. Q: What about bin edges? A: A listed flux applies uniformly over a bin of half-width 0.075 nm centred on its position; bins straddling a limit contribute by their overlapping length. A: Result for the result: -0.01 nm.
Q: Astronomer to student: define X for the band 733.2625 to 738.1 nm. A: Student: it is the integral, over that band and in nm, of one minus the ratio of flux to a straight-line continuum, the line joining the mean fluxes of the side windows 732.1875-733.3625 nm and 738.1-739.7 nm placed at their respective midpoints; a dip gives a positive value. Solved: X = -0.01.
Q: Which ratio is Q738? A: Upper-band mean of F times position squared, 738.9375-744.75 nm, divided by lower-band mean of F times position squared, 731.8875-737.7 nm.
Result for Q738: 1.01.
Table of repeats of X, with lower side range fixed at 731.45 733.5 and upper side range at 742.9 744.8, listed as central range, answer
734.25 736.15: 0.04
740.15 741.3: 0.02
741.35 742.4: 0.03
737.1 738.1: 0.02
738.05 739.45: 0.01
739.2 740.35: 0.02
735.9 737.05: 0.02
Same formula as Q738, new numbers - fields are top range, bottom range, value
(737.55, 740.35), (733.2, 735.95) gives 0.99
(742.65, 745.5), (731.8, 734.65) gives 1.02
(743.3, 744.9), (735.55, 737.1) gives 1.01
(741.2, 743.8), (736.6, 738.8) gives 1.01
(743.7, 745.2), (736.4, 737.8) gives 1.01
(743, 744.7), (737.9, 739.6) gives 1.03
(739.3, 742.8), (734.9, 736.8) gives 0.99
